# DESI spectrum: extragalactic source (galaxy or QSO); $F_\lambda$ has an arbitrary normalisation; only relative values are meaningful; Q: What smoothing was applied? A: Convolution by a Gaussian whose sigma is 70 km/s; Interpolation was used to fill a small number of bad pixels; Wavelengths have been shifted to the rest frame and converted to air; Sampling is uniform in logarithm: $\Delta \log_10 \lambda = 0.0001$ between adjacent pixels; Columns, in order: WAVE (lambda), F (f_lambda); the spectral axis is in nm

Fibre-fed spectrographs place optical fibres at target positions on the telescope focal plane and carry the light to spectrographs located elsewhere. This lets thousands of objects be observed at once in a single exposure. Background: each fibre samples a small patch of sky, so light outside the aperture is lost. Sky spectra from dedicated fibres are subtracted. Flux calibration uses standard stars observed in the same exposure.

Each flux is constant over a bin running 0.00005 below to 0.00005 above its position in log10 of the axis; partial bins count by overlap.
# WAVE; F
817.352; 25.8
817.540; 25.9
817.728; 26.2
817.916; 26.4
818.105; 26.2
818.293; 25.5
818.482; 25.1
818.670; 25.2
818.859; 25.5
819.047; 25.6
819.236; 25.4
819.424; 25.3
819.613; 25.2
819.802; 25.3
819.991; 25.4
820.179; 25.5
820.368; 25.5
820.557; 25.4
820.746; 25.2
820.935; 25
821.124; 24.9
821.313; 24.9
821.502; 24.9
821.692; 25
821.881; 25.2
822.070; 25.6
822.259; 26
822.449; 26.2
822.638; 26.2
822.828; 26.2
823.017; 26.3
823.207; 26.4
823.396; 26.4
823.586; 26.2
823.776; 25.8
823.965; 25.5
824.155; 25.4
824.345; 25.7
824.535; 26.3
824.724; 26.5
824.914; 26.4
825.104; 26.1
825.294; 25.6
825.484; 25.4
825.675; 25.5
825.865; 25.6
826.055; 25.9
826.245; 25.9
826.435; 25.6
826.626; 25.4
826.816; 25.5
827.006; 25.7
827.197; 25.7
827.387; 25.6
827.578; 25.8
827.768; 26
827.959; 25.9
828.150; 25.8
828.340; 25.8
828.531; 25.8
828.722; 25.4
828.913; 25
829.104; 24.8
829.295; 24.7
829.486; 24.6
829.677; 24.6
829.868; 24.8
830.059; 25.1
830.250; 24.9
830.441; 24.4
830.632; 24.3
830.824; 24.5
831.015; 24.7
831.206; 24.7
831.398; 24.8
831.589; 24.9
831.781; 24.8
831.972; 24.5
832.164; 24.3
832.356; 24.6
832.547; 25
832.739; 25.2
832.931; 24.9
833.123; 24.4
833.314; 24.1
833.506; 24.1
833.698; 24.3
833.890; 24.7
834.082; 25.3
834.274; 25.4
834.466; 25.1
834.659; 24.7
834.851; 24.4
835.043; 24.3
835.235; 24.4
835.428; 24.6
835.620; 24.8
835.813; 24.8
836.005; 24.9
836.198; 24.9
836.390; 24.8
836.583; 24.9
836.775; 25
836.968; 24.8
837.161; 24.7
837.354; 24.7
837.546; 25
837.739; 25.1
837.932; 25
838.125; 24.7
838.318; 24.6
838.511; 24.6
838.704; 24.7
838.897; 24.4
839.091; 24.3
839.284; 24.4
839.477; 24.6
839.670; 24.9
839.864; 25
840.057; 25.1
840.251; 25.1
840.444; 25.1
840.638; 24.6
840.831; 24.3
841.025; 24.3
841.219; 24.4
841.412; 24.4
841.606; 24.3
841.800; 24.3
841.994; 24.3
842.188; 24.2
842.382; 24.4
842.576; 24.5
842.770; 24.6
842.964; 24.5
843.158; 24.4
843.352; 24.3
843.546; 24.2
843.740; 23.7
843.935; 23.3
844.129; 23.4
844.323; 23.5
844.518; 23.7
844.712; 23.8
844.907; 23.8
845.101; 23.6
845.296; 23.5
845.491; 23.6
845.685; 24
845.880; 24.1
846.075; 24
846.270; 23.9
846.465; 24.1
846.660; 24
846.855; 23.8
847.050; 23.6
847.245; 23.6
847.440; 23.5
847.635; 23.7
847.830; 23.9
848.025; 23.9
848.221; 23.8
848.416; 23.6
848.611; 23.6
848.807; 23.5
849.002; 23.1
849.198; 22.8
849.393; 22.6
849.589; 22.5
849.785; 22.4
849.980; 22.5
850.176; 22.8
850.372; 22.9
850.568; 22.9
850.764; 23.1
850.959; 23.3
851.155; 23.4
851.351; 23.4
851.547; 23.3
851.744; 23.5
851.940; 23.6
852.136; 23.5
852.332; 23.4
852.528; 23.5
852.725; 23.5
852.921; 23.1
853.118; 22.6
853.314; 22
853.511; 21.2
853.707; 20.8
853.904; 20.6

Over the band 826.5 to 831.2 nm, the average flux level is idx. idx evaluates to 25.2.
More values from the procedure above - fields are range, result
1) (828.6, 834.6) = 24.7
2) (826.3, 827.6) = 25.6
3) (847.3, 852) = 23.2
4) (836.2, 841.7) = 24.7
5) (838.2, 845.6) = 24.3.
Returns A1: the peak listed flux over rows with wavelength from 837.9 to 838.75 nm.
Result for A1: 25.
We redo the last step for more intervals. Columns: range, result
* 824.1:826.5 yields 26.5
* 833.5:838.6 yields 25.4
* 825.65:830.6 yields 26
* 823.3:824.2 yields 26.4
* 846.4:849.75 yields 24.1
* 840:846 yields 25.1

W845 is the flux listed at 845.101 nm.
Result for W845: 23.6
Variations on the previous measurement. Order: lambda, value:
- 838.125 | 24.7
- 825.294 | 25.6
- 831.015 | 24.7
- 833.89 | 24.7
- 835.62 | 24.8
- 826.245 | 25.9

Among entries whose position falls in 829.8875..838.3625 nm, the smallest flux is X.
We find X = 24.1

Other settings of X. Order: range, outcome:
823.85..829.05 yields 25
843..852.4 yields 22.4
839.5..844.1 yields 23.3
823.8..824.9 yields 25.4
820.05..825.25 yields 24.9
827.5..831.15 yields 24.3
